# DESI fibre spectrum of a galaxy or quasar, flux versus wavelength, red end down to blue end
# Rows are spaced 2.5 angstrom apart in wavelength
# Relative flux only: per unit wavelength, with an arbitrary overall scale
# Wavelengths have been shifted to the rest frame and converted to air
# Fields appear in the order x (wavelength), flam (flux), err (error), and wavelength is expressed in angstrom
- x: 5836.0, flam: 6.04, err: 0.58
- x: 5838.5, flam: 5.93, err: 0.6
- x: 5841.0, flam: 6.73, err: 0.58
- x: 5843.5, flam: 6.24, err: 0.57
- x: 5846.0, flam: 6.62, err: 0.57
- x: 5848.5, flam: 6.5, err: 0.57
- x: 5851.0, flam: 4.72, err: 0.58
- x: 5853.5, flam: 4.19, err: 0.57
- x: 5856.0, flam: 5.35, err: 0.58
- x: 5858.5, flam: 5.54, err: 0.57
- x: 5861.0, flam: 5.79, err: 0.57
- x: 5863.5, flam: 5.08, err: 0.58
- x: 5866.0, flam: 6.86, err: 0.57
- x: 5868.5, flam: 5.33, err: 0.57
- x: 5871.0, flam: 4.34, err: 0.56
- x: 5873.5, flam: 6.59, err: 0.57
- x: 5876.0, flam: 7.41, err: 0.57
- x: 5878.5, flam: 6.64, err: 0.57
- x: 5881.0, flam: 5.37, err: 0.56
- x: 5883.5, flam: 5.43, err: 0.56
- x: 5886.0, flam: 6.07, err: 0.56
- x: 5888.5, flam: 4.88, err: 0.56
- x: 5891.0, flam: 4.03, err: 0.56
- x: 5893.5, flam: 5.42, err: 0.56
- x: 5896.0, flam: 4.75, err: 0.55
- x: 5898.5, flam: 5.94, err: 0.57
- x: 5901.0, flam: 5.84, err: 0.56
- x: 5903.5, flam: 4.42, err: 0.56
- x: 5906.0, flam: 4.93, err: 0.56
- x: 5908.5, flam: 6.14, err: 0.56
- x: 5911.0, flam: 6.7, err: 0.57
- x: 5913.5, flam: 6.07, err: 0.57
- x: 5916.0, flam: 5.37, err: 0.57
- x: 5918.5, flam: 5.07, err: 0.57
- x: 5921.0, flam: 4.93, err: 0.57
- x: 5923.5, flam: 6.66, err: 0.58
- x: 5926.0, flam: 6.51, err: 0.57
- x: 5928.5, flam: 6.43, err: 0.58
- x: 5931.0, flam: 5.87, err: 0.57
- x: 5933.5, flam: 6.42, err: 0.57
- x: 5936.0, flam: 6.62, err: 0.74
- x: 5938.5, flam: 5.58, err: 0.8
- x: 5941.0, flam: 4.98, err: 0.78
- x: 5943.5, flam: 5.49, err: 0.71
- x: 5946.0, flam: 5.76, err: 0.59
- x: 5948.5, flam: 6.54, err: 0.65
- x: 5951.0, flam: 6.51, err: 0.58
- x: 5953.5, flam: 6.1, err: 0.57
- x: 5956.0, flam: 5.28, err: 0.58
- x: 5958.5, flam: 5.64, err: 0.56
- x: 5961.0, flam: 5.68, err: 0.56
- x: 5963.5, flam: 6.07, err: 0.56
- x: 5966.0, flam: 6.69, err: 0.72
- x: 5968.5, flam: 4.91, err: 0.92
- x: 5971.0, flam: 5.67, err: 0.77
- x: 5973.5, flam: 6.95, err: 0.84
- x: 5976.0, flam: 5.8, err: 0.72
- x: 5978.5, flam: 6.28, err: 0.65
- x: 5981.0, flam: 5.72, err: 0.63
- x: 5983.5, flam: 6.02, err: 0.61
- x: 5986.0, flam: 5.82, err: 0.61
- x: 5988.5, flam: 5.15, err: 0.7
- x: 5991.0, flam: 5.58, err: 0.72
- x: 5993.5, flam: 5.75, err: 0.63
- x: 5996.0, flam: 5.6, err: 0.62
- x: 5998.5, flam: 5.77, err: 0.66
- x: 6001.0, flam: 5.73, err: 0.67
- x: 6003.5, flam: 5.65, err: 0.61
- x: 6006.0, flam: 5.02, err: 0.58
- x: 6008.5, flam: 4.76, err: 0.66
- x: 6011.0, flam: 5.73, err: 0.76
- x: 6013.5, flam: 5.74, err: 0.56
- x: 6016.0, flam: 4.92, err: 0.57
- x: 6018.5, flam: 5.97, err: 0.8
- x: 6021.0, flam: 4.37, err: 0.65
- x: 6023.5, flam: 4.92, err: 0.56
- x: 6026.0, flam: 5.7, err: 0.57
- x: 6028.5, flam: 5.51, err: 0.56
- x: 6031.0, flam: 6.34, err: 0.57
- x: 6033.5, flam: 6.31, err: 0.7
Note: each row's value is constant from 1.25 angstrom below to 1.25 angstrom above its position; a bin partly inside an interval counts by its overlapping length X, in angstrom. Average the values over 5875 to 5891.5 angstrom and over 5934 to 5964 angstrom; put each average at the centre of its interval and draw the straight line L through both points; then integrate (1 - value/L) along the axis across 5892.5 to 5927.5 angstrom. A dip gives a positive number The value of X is 1.0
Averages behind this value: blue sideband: 5.74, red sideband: 5.86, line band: 5.63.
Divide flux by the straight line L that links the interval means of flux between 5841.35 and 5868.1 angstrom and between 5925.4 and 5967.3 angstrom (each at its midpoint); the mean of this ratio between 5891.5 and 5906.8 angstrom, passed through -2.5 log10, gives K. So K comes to 0.14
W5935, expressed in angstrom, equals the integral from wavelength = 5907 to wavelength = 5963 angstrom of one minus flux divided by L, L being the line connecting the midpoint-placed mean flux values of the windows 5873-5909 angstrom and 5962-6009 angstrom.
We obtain -2.74 angstrom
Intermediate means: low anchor 5.56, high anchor 5.75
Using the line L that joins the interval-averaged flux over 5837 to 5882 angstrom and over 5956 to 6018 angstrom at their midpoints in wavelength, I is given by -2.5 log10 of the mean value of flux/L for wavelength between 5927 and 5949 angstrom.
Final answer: -0.04 mag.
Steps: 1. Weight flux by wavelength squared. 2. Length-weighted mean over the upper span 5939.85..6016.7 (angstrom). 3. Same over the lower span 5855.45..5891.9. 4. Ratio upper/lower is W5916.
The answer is 1.05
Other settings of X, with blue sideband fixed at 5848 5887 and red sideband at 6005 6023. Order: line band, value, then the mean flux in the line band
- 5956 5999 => -4.0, 5.81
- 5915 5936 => -1.8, 5.96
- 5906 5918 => -0.8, 5.89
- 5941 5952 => -1.0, 5.94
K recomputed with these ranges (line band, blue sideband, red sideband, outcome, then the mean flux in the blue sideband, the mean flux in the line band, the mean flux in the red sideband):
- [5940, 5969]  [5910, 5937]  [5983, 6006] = 0.005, 6.05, 5.83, 5.63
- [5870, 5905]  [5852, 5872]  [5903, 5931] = 0.003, 5.31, 5.51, 5.79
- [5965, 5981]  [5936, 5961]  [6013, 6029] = -0.073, 5.8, 6.01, 5.27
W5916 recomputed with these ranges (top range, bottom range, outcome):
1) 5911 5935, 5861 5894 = 1.07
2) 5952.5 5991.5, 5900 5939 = 1.02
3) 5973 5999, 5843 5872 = 1.10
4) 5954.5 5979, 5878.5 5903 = 1.13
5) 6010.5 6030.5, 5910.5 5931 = 0.94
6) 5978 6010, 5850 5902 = 1.06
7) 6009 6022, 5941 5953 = 0.91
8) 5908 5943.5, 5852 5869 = 1.11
